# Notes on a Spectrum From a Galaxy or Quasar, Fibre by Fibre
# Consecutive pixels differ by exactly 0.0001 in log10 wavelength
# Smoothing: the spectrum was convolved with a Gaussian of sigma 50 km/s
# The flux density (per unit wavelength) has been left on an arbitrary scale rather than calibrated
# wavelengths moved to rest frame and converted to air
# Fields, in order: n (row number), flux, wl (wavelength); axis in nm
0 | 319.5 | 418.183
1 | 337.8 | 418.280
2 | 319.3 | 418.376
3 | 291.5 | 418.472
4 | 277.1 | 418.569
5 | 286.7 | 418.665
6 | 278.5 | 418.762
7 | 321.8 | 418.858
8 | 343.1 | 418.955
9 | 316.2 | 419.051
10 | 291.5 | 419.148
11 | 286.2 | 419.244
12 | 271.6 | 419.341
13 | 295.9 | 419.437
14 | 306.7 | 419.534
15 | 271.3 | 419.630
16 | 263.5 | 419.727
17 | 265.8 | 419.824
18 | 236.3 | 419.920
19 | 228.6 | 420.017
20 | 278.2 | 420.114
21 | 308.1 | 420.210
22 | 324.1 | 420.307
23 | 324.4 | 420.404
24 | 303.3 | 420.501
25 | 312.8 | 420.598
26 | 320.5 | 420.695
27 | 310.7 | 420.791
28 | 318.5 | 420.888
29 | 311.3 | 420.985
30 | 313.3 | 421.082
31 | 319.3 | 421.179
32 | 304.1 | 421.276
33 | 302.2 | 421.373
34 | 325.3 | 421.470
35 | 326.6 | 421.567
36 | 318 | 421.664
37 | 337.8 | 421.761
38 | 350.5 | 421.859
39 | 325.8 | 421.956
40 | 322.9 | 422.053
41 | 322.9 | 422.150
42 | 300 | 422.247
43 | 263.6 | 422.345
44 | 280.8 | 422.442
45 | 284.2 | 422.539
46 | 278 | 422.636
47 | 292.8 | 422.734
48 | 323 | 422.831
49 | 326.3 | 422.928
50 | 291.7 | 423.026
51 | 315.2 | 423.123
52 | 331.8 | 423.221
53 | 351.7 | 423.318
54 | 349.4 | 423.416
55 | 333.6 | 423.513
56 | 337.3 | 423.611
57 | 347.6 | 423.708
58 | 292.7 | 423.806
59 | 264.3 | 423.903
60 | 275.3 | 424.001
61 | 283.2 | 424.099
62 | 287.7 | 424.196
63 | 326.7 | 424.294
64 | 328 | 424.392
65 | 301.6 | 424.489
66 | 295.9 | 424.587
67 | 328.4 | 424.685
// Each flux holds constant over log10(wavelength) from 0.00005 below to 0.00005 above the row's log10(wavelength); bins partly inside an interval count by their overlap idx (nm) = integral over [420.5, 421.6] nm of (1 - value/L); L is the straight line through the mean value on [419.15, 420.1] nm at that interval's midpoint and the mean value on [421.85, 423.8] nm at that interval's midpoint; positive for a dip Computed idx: -0.09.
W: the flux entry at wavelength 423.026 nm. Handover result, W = 291.7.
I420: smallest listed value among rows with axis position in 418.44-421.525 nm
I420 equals 228.6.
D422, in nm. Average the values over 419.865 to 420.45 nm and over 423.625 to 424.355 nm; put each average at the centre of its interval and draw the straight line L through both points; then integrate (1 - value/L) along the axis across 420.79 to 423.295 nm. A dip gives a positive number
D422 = -0.180 nm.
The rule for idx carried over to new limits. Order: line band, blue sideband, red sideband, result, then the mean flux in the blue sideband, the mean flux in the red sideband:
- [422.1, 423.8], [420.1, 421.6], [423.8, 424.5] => -0.065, 313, 295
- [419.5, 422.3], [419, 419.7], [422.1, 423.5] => -0.058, 291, 309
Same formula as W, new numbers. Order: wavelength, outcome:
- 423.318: 351.7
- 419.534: 306.7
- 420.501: 303.3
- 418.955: 343.1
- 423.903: 264.3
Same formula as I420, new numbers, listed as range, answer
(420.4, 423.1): 263.6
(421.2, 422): 302.2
